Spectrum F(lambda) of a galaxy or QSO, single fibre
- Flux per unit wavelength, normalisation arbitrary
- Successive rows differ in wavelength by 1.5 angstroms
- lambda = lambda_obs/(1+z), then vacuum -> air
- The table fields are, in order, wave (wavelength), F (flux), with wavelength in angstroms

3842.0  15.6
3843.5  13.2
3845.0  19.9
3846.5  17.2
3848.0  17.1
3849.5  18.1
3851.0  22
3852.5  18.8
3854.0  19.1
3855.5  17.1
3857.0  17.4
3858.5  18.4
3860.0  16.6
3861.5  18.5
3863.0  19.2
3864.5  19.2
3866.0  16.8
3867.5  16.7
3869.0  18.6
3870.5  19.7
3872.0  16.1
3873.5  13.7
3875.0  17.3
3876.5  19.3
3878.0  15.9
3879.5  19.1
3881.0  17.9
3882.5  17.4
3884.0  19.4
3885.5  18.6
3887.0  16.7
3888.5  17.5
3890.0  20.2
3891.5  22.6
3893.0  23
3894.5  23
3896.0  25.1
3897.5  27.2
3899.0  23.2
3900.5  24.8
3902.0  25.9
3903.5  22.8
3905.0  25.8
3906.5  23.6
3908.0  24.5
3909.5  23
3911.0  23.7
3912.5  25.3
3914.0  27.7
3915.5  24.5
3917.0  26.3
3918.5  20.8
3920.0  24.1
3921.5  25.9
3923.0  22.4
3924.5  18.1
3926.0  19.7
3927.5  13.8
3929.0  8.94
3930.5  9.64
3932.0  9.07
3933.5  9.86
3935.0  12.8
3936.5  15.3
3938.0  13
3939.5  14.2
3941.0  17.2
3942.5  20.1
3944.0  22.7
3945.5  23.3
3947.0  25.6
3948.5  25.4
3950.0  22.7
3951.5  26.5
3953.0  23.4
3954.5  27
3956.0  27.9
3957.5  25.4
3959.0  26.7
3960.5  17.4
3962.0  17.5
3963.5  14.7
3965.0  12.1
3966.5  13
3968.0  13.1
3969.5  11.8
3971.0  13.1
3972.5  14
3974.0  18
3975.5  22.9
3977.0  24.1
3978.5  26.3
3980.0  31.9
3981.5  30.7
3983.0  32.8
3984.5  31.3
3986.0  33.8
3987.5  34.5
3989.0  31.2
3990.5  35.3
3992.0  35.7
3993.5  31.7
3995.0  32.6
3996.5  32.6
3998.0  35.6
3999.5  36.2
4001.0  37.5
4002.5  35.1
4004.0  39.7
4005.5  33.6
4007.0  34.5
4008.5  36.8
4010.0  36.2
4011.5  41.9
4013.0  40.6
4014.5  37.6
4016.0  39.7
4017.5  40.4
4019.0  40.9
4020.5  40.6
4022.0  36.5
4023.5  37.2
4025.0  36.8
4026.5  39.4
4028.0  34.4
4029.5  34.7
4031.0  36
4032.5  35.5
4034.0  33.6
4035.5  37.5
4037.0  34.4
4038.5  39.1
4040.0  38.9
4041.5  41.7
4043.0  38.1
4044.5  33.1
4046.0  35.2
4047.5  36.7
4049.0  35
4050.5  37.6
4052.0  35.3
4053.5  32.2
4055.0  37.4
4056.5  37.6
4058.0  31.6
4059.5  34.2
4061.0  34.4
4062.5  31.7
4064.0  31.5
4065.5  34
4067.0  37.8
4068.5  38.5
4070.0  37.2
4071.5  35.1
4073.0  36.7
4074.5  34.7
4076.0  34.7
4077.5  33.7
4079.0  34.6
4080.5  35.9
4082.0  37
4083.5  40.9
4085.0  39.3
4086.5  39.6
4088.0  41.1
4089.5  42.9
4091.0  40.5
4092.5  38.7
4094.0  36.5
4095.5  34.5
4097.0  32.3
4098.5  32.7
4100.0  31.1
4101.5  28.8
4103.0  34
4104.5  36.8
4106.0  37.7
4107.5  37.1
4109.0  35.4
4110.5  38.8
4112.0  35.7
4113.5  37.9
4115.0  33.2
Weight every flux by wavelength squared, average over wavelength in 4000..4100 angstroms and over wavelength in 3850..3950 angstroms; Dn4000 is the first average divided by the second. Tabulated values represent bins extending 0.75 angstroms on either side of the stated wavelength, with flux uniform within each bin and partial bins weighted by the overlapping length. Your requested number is 2.00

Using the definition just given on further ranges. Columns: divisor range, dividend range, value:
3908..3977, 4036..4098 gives 1.99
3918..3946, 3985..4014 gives 2.19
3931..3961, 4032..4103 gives 1.89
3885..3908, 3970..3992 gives 1.25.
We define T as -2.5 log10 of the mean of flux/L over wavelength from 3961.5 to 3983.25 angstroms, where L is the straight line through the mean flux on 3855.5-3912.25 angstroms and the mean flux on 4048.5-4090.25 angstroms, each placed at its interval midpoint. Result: 0.39 mag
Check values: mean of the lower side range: 20.2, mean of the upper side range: 36.2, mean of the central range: 19.5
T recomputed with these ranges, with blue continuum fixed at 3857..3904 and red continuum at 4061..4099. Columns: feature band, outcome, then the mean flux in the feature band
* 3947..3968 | 0.21 mag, 21.4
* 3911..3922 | -0.10 mag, 24.8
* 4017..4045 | -0.16 mag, 37.3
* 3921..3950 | 0.37 mag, 17.3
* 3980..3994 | -0.15 mag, 33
